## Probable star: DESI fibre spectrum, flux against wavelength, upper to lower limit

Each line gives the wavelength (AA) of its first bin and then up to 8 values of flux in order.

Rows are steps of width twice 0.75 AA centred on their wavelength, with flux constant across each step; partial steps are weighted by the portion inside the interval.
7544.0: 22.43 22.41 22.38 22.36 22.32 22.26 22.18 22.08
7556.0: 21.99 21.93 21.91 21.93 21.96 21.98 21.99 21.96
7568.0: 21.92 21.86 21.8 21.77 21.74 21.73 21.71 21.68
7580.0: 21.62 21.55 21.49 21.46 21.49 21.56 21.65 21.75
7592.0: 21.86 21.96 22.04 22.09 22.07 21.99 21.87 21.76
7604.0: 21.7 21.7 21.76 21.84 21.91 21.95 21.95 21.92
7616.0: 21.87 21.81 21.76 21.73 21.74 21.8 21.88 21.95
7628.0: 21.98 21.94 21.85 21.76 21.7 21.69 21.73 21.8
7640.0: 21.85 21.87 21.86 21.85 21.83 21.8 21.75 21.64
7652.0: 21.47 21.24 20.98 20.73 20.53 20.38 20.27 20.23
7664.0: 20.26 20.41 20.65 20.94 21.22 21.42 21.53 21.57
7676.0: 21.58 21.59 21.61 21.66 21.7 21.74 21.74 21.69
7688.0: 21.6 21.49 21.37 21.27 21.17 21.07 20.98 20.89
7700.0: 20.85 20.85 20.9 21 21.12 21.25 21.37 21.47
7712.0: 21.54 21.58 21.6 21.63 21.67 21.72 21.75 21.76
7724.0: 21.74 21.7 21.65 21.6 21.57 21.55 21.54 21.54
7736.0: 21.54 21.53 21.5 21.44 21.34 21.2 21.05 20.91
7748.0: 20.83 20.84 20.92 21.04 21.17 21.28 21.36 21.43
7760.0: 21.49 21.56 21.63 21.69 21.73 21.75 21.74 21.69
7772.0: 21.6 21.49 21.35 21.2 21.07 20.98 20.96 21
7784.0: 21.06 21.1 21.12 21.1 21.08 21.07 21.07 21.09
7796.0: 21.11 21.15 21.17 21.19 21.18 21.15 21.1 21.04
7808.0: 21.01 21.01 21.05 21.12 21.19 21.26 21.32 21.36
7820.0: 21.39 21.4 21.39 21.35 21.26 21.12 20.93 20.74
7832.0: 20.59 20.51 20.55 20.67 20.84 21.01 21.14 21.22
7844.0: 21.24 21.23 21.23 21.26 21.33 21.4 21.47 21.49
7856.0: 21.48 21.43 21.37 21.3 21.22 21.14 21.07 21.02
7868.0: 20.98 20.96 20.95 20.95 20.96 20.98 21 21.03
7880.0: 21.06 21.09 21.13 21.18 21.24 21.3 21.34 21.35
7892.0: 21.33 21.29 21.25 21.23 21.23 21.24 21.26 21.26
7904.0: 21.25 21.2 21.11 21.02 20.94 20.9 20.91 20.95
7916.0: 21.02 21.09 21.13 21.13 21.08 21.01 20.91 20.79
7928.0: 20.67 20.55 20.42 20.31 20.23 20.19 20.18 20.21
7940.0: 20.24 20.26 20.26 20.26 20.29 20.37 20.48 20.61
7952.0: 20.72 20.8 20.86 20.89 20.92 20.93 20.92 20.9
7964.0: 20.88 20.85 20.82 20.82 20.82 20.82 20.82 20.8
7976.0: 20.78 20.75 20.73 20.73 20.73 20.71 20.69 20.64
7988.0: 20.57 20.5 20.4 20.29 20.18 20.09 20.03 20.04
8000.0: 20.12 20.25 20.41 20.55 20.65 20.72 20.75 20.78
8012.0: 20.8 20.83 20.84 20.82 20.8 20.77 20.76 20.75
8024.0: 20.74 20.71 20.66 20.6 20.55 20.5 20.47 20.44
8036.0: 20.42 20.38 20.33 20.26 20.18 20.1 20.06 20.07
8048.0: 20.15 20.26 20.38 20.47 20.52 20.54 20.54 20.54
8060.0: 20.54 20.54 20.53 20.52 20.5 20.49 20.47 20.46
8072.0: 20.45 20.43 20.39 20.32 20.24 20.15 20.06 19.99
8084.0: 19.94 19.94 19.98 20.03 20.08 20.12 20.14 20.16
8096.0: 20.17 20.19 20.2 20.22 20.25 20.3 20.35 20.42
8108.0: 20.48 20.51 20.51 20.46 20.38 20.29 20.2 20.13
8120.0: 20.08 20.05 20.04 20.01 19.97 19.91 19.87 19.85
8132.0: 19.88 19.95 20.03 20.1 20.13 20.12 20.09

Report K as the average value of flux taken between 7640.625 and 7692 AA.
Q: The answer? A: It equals 21.3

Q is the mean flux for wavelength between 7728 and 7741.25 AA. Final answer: 21.5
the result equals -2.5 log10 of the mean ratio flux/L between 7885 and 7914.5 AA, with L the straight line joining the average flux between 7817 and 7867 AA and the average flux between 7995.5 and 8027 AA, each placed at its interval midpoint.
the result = -0.01 mag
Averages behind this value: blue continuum 21.2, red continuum 20.6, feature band 21.2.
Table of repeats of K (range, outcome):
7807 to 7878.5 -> 21.1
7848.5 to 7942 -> 21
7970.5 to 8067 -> 20.5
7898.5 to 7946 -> 20.8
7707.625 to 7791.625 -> 21.4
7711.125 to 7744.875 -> 21.6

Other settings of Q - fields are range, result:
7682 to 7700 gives 21.4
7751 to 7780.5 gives 21.4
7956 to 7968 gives 20.9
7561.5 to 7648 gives 21.8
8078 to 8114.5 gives 20.2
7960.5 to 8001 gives 20.6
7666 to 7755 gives 21.4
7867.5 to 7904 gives 21.2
